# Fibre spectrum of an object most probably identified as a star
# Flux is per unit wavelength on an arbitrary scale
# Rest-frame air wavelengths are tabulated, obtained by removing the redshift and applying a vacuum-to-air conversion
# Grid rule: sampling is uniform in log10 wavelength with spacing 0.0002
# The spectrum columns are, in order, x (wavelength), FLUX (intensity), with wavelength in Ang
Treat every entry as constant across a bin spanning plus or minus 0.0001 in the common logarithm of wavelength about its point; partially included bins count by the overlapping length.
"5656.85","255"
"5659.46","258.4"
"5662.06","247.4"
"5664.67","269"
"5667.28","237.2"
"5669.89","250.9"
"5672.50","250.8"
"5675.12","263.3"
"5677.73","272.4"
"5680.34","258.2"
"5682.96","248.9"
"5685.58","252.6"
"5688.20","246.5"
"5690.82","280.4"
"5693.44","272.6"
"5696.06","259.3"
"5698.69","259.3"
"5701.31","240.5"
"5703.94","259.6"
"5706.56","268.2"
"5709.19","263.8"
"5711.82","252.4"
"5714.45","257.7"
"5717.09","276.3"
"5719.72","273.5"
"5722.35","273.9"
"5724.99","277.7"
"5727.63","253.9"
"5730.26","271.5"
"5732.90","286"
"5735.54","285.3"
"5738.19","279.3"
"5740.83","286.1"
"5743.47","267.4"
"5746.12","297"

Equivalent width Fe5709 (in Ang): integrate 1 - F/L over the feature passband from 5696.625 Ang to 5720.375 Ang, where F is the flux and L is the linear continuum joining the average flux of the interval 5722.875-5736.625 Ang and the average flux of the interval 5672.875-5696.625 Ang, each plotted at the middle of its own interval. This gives 0.66 Ang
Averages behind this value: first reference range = 261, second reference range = 275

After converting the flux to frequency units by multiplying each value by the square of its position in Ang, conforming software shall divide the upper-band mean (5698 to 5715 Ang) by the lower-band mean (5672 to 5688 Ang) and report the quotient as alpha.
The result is 1.01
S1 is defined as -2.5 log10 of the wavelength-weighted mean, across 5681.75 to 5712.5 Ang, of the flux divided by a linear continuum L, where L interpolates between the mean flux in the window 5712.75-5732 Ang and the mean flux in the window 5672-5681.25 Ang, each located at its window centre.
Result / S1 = 0.03 mag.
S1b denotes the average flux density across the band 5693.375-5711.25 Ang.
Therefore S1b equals 259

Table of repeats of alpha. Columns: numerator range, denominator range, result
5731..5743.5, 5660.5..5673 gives 1.15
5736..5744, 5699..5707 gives 1.11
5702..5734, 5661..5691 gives 1.06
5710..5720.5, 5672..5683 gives 1.03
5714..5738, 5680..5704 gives 1.08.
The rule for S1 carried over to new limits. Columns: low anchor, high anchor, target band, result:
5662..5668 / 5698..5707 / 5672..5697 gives -0.03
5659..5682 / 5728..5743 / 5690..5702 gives 0.01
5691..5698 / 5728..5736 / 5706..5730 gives 0.03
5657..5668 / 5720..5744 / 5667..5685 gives 0.01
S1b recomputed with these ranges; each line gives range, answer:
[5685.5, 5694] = 264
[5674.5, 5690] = 257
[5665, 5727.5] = 261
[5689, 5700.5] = 266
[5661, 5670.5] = 251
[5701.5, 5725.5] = 265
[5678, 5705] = 258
